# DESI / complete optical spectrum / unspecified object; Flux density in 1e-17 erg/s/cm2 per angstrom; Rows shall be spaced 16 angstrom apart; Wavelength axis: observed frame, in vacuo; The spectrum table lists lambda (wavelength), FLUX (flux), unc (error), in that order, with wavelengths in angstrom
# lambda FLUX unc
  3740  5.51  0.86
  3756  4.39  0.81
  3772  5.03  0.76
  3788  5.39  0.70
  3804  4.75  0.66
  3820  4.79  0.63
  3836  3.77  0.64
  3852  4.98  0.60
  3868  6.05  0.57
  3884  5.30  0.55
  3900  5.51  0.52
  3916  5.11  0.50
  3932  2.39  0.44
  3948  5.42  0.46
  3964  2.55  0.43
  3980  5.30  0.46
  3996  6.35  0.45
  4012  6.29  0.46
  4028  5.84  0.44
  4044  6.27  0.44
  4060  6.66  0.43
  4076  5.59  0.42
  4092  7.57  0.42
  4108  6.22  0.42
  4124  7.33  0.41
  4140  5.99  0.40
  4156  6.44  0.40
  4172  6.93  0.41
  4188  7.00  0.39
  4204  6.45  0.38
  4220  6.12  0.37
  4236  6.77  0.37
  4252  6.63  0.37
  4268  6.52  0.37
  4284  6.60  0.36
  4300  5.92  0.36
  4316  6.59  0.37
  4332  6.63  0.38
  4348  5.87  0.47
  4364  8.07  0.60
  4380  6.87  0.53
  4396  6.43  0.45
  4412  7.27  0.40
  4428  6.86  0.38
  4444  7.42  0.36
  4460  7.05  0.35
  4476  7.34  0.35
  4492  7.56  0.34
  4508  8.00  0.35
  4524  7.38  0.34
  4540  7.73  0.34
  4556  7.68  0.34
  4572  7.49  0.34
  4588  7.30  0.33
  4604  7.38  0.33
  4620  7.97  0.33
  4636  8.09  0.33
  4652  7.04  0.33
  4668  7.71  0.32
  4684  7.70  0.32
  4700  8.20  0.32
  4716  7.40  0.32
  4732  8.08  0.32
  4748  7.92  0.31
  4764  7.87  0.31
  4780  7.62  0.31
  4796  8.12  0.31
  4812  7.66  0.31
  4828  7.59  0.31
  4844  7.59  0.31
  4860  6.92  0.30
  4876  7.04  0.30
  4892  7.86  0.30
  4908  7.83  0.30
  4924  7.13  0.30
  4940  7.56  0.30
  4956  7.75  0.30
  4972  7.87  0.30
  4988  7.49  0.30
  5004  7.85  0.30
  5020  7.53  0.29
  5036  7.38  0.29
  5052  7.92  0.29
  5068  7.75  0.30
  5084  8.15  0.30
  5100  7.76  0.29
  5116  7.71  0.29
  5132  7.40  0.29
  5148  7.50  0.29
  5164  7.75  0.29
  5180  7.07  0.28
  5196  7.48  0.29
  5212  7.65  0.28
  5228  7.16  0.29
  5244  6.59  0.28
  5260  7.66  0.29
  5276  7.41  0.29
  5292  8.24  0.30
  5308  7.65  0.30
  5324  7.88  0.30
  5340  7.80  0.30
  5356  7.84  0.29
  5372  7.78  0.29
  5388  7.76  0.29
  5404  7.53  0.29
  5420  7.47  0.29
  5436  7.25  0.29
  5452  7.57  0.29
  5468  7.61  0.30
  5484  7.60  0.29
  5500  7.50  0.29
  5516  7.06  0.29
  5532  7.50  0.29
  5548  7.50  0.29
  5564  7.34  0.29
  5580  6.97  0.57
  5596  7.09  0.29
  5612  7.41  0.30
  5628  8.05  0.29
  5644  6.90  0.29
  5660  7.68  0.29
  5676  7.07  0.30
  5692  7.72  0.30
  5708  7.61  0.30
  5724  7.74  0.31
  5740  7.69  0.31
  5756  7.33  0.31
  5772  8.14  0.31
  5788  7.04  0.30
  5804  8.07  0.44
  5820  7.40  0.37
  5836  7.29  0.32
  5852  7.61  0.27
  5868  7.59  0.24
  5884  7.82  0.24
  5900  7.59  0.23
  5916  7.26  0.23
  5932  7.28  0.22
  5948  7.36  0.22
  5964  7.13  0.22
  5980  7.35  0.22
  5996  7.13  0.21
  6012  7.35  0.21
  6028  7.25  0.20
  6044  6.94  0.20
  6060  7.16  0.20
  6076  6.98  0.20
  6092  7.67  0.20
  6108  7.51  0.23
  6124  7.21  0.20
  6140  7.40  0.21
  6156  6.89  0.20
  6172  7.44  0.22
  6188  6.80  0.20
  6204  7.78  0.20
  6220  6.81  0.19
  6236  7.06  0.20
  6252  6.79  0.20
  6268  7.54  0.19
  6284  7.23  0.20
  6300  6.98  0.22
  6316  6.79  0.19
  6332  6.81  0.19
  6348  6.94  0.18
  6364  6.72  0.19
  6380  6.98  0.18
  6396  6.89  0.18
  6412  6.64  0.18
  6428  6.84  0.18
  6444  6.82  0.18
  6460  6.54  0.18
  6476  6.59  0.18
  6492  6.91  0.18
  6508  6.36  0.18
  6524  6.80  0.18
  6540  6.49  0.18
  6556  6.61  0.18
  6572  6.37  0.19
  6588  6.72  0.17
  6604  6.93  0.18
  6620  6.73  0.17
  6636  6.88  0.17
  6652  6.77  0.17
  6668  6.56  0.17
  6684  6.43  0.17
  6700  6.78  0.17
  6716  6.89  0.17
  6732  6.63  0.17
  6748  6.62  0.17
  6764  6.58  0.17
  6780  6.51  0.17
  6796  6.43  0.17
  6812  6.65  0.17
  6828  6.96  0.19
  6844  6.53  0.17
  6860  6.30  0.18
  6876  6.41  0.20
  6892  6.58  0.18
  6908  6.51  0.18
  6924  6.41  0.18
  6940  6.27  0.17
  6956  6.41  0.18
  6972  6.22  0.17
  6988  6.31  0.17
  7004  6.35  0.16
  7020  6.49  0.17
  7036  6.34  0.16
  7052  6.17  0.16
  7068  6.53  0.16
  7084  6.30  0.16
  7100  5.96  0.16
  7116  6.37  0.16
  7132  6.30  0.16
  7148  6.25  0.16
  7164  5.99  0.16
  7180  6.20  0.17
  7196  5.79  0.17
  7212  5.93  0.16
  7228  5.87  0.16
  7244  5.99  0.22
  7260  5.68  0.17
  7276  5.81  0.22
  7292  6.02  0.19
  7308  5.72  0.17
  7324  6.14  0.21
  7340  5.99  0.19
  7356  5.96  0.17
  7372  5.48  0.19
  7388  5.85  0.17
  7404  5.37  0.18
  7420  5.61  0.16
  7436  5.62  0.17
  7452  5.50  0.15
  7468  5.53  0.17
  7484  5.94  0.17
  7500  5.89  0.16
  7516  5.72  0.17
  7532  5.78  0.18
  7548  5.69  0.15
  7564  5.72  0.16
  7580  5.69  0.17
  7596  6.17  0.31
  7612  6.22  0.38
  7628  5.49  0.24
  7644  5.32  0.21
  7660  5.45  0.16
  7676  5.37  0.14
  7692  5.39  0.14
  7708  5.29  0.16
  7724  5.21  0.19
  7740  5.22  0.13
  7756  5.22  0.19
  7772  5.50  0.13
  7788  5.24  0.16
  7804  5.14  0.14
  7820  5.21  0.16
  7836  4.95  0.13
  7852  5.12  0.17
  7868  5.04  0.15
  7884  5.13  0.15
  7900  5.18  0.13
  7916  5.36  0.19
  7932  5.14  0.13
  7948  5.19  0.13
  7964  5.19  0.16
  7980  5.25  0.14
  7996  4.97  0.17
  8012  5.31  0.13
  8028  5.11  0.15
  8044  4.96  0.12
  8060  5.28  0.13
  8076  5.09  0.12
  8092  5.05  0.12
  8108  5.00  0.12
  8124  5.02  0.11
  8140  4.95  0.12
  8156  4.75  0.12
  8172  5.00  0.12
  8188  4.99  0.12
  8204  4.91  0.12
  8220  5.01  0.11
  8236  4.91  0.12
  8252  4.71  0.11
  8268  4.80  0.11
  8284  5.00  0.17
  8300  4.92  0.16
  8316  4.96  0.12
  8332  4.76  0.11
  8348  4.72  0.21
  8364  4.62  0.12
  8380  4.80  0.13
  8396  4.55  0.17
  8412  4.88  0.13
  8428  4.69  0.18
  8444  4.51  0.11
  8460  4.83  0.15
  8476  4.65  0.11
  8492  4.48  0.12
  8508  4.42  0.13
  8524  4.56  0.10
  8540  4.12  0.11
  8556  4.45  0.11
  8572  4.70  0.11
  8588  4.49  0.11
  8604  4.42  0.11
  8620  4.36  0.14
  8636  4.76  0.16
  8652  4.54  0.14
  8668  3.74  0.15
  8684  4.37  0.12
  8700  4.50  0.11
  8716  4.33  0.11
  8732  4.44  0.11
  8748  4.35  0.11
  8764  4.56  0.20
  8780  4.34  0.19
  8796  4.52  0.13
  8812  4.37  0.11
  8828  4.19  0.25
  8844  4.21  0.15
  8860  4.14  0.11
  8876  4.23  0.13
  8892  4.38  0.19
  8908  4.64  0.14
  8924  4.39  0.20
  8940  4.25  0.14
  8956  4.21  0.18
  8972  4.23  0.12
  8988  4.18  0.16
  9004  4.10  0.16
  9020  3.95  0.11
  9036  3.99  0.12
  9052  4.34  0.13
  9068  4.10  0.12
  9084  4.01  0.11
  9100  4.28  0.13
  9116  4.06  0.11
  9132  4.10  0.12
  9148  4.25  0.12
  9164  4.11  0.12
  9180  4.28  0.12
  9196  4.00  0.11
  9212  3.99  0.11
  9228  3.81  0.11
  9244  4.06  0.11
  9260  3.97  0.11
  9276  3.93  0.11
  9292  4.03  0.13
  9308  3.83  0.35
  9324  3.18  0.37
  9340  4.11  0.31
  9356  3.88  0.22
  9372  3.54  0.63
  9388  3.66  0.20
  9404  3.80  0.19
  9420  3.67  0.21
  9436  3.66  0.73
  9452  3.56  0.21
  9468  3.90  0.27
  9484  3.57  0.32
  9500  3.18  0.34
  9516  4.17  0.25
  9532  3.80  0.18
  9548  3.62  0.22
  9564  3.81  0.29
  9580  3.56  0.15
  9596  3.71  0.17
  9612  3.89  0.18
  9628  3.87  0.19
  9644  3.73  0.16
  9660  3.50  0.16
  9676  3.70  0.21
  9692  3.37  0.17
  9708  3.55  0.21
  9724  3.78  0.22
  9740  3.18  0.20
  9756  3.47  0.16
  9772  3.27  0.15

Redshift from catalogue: 0.00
